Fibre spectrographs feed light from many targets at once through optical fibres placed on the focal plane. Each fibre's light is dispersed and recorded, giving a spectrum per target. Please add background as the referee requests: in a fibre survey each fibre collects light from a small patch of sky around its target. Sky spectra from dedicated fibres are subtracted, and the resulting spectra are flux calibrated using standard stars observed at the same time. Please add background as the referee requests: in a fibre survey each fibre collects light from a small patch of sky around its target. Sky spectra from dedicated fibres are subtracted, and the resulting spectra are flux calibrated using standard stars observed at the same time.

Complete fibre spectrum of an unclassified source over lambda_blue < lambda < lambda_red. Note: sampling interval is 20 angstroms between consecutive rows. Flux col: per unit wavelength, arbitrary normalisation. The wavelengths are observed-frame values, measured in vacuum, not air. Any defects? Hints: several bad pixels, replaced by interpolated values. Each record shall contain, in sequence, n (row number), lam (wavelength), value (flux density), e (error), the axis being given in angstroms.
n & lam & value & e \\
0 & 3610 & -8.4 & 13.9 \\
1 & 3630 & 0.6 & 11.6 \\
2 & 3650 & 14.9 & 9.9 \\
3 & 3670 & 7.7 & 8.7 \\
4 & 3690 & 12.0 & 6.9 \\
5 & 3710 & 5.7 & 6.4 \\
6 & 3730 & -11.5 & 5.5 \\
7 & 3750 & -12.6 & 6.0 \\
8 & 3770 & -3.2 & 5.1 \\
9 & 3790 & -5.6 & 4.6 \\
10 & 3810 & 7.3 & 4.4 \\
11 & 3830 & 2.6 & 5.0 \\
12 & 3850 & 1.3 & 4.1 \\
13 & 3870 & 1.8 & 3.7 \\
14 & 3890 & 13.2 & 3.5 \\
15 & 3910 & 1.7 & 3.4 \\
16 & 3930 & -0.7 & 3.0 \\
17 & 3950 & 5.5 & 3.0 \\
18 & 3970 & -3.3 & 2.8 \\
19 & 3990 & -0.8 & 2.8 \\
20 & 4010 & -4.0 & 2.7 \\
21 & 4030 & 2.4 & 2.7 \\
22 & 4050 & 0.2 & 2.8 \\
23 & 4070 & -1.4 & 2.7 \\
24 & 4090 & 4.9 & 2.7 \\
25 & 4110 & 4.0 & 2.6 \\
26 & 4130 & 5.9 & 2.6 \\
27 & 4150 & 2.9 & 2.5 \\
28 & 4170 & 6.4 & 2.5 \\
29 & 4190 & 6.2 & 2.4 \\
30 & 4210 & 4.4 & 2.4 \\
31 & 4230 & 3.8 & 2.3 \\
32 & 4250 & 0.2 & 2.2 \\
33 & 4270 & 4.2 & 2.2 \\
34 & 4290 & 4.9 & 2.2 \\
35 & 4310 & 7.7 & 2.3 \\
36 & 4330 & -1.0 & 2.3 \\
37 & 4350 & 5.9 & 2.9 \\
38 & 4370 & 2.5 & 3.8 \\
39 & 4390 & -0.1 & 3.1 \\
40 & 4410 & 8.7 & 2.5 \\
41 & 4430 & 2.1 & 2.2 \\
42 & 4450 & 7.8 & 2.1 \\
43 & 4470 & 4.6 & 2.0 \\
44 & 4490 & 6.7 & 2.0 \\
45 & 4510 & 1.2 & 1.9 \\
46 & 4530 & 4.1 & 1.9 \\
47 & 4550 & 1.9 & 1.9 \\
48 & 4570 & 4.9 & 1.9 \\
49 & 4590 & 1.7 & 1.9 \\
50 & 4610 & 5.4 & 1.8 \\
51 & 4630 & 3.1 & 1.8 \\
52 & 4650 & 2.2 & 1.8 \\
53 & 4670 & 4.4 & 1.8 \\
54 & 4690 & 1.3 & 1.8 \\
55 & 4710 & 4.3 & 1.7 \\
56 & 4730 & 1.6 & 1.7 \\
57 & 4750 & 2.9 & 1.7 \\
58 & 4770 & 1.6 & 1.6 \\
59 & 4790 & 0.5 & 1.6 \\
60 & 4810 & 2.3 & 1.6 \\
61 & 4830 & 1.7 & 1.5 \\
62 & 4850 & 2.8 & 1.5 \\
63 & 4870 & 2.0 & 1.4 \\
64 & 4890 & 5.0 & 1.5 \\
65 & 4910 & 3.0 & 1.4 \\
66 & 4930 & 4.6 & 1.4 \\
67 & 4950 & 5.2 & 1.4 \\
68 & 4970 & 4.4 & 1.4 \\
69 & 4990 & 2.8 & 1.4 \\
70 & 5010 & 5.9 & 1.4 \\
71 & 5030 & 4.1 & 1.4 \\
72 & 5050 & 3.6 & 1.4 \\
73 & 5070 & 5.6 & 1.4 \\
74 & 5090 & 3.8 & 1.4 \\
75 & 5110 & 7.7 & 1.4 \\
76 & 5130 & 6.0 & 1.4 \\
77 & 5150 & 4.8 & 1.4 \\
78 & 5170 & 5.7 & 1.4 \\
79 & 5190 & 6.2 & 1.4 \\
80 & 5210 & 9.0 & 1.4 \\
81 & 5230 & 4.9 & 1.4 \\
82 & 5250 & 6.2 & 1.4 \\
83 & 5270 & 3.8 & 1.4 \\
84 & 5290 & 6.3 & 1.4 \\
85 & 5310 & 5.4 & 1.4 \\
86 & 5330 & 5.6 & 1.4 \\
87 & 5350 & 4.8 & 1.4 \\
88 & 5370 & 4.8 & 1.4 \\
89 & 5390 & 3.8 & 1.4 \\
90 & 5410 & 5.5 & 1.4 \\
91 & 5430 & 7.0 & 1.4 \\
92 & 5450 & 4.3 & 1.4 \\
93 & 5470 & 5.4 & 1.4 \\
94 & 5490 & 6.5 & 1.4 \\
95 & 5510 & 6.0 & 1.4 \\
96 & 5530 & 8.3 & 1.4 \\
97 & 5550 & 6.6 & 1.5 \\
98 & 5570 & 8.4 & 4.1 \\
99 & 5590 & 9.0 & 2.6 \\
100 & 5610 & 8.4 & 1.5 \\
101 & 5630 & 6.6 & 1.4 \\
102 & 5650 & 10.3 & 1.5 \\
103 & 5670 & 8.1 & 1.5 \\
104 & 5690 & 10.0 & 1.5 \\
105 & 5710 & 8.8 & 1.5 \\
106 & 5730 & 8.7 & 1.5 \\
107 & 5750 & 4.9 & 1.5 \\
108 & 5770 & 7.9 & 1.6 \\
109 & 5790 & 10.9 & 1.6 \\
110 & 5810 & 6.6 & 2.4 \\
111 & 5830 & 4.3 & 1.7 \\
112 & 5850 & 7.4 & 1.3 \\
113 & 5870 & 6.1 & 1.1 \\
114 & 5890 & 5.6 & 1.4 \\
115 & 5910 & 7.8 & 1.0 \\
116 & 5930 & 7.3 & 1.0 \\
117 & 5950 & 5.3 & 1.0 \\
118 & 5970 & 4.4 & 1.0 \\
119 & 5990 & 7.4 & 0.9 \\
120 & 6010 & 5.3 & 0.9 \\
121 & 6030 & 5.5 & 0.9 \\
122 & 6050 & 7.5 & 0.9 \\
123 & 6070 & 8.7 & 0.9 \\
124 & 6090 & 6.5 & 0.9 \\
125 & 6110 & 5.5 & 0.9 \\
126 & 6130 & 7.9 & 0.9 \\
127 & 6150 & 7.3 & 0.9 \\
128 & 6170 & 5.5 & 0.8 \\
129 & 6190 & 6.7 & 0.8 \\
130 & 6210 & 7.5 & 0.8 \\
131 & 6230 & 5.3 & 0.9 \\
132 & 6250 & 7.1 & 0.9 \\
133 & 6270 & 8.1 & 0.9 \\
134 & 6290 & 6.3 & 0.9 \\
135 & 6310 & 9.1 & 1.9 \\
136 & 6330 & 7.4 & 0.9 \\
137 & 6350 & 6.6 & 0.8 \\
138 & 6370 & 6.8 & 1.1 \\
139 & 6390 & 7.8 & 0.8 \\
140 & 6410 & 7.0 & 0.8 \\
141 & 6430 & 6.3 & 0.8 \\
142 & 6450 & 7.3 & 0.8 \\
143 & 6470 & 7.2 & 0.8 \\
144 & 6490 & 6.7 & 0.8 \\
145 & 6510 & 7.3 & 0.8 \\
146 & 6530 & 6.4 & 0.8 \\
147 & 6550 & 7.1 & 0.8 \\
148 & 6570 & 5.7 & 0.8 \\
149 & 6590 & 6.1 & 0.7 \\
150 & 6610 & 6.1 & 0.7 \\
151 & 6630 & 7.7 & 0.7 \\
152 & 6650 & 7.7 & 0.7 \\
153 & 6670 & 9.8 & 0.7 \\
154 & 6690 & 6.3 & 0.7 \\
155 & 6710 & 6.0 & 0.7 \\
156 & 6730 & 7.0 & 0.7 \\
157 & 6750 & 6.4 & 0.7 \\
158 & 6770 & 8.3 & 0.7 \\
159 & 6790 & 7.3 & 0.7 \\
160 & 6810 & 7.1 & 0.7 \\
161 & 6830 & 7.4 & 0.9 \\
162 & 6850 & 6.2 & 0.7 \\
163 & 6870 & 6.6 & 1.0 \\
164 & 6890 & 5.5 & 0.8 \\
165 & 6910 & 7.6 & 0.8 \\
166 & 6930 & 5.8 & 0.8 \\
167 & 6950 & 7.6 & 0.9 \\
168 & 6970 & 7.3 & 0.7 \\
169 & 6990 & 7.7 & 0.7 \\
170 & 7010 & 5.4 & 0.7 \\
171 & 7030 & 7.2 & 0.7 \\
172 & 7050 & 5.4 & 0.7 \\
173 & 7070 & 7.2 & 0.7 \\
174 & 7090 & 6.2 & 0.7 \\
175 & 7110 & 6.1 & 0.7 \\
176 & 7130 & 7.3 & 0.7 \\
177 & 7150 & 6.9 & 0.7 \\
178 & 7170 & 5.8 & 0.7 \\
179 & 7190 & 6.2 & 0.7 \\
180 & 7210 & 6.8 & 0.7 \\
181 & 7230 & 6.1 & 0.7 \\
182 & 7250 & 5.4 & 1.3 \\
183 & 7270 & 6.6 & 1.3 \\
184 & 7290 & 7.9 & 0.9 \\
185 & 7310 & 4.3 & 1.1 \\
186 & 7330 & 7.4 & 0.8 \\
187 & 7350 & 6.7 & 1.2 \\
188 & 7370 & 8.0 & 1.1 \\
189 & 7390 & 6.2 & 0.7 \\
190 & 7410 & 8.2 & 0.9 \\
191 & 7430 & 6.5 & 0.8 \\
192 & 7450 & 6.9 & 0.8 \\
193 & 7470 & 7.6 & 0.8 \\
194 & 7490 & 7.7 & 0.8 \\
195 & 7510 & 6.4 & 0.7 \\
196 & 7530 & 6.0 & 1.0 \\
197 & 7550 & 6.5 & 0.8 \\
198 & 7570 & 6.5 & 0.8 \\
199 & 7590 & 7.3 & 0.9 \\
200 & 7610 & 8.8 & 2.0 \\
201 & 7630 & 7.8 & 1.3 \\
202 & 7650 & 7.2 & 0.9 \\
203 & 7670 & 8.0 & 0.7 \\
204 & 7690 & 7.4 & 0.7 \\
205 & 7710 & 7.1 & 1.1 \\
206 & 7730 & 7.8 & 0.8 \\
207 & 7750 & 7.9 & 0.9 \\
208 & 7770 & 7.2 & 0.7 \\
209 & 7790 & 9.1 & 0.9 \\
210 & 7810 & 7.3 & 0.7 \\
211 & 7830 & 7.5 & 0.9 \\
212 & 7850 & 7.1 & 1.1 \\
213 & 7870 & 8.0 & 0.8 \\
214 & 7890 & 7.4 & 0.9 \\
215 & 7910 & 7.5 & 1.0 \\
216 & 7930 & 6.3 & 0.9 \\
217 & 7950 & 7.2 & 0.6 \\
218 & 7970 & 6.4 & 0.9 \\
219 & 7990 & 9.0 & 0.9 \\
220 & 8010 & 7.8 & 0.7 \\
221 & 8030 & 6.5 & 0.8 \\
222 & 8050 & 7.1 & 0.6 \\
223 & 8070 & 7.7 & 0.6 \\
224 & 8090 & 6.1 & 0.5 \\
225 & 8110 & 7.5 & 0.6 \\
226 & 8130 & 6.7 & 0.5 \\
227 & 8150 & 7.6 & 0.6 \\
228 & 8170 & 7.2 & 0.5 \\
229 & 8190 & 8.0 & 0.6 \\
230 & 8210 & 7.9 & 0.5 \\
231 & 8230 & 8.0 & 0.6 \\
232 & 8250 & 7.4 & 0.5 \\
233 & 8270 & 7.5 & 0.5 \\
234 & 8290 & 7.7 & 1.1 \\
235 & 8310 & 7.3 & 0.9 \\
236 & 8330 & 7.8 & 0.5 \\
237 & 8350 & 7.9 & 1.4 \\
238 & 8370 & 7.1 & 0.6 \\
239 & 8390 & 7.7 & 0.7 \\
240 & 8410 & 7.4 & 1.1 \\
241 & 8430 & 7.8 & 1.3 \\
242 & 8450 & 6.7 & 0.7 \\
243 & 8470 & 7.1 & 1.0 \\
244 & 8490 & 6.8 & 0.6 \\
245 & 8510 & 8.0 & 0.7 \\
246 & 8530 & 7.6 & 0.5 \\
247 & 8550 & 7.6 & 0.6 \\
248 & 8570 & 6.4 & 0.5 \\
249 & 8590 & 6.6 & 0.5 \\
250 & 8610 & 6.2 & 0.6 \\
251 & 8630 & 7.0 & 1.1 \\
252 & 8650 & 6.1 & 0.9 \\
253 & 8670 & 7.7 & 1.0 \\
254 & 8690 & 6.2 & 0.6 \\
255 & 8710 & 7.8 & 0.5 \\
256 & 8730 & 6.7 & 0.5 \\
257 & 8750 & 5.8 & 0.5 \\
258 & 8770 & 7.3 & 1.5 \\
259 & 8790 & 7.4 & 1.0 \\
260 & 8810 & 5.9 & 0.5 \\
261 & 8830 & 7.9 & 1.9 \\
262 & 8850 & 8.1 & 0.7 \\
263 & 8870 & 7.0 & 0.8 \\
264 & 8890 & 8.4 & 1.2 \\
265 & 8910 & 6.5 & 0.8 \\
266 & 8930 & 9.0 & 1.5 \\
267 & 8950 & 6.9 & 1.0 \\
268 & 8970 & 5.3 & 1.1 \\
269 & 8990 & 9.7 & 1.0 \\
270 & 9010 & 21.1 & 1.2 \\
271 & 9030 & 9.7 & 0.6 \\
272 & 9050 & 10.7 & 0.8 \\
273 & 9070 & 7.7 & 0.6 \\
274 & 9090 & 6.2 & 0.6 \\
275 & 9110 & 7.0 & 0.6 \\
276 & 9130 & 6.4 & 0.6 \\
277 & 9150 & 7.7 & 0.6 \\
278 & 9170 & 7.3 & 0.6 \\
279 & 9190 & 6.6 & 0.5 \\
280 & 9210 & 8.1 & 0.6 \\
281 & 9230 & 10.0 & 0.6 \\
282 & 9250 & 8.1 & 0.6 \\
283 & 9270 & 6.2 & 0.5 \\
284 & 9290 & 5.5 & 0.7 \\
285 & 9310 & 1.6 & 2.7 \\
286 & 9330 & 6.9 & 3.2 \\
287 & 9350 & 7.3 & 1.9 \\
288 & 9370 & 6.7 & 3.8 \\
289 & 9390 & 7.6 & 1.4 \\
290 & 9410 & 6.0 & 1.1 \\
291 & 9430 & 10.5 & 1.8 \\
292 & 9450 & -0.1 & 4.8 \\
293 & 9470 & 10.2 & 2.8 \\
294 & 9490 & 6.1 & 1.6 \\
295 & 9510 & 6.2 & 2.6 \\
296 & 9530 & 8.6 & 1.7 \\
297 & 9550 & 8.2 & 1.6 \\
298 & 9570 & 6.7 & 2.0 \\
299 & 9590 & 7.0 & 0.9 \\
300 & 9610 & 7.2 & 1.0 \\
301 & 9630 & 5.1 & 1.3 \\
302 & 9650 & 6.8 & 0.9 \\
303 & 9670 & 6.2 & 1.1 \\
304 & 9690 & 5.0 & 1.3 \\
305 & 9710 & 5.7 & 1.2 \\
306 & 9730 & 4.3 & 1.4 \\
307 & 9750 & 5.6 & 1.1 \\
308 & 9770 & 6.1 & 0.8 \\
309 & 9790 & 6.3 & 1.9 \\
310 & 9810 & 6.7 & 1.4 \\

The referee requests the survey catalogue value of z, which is 0.37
